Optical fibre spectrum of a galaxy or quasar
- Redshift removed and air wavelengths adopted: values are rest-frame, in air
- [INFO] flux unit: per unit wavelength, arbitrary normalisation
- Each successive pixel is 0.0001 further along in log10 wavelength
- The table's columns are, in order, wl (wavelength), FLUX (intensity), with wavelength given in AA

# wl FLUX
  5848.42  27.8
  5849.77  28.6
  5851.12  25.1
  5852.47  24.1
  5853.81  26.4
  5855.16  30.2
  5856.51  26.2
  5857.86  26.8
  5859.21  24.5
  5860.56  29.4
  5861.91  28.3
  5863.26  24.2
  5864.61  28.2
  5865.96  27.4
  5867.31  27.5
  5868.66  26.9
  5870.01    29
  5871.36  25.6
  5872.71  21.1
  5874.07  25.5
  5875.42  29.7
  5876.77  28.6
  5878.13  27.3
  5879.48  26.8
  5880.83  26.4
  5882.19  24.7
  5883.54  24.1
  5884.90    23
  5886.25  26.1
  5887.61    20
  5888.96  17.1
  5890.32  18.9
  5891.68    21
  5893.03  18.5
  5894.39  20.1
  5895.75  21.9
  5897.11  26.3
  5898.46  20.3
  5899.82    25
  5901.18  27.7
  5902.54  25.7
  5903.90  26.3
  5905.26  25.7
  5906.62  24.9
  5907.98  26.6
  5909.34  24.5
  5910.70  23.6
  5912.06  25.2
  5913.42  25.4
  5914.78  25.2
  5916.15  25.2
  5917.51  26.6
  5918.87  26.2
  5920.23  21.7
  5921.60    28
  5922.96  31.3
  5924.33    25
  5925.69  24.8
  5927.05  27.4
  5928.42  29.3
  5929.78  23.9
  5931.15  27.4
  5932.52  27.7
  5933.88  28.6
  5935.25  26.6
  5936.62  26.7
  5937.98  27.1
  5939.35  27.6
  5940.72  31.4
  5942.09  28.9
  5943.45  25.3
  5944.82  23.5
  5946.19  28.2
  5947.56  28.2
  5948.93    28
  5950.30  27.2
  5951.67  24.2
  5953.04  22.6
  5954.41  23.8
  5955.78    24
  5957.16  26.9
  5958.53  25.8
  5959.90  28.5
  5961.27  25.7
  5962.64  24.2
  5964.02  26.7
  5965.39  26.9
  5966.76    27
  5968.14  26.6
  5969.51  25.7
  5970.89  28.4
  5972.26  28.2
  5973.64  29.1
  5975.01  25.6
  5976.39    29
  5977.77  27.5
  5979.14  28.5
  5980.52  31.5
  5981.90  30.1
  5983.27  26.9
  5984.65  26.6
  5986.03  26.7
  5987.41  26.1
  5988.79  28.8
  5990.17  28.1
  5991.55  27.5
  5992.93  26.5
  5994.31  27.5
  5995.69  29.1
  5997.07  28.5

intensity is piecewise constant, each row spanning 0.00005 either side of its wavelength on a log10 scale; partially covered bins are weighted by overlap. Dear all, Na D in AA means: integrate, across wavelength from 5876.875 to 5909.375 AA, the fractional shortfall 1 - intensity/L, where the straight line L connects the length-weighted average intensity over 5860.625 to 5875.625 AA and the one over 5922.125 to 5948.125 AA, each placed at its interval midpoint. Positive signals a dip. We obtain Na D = 3.8 AA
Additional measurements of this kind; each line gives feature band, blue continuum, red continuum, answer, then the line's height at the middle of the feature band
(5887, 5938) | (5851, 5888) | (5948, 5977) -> 2.92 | 26.3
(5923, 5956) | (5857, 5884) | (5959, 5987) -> 0.59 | 27.2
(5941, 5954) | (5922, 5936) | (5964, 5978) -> 0.44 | 27.3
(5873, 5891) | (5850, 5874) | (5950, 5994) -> 1.49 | 26.6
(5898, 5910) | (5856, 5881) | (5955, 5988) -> 0.74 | 26.9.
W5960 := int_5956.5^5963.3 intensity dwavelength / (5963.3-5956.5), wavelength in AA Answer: 26.3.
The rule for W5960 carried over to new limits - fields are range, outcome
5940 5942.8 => 30.1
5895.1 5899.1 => 22.9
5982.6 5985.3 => 26.7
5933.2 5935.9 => 27.6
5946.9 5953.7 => 26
